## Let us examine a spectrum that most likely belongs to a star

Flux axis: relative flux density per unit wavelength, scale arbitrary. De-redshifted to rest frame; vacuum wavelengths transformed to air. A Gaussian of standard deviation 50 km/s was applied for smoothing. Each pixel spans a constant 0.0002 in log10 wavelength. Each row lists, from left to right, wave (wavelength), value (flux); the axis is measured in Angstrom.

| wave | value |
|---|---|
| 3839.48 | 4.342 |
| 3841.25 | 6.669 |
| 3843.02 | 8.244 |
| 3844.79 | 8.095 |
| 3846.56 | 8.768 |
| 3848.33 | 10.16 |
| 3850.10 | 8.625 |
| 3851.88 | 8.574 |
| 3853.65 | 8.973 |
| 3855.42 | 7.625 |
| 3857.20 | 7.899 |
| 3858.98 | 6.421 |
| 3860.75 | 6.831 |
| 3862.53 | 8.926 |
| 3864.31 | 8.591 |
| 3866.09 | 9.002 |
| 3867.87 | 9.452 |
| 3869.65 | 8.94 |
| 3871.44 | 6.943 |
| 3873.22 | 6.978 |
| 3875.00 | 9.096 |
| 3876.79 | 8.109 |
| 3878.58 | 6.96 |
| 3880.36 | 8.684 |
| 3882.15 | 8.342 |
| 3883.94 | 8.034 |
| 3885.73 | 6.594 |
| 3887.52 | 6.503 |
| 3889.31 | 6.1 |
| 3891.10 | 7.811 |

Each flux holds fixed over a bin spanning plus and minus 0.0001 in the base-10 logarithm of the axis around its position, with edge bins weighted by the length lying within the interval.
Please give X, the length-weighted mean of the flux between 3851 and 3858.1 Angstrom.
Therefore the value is 8.27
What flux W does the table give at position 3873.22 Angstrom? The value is 6.978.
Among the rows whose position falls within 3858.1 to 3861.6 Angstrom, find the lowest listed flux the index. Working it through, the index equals 6.421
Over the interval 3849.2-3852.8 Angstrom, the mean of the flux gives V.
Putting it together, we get 8.61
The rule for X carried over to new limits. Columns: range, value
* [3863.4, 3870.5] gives 9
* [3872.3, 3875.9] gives 8.03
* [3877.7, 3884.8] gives 8.01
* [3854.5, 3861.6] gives 7.21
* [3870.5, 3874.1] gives 6.97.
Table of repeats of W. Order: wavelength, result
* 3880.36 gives 8.684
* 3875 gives 9.096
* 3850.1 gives 8.625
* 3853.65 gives 8.973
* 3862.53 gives 8.926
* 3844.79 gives 8.095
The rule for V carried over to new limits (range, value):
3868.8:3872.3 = 7.92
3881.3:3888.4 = 7.36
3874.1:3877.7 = 8.58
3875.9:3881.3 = 7.92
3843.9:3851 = 8.91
